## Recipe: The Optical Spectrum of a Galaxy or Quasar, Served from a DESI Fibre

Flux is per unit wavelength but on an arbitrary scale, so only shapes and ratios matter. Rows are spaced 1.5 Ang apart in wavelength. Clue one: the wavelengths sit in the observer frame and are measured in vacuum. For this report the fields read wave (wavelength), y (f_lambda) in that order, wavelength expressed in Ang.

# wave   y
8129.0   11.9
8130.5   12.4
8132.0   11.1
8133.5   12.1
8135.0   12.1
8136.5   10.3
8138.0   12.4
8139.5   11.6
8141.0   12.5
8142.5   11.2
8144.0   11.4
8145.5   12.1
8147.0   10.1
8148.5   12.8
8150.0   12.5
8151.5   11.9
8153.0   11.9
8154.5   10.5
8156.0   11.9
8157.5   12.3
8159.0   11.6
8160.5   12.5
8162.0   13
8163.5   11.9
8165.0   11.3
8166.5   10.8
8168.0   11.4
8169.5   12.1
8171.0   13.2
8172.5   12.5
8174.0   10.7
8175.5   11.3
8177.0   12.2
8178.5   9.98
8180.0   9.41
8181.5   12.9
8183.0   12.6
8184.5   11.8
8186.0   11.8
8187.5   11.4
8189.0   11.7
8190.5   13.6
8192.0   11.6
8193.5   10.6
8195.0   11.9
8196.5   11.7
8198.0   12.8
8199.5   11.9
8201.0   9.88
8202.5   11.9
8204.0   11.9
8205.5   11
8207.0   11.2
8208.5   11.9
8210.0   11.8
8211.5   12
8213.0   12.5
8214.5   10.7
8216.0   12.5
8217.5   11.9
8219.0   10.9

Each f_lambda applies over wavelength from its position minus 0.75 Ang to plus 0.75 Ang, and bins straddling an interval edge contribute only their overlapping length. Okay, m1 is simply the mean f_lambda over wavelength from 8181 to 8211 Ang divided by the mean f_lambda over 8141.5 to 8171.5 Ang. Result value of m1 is 1.0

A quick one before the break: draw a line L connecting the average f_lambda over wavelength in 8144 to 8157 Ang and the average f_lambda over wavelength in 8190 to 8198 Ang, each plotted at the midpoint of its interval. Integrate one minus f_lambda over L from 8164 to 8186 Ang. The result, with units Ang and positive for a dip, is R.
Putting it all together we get 0.4 Ang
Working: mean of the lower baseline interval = 11.7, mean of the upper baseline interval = 11.9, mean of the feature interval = 11.6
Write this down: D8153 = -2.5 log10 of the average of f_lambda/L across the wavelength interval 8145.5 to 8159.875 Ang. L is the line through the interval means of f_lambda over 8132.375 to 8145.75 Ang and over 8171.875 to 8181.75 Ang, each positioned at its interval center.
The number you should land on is -0.02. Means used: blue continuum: 11.7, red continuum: 11.2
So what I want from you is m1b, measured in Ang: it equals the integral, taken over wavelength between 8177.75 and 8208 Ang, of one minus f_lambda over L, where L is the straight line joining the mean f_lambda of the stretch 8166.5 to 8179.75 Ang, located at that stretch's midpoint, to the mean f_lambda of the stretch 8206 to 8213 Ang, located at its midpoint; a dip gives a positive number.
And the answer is 0.2 Ang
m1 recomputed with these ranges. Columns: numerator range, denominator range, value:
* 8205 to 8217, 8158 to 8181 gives 1.01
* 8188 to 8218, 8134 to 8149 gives 1.01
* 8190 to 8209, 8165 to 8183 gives 1.01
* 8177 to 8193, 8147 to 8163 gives 0.97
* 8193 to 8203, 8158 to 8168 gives 0.98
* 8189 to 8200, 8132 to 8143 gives 1.02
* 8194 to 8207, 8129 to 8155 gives 0.99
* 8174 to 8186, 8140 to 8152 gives 0.97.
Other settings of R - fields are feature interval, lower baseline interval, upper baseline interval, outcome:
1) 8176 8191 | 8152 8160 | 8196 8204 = 0.0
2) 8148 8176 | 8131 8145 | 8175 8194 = -0.6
